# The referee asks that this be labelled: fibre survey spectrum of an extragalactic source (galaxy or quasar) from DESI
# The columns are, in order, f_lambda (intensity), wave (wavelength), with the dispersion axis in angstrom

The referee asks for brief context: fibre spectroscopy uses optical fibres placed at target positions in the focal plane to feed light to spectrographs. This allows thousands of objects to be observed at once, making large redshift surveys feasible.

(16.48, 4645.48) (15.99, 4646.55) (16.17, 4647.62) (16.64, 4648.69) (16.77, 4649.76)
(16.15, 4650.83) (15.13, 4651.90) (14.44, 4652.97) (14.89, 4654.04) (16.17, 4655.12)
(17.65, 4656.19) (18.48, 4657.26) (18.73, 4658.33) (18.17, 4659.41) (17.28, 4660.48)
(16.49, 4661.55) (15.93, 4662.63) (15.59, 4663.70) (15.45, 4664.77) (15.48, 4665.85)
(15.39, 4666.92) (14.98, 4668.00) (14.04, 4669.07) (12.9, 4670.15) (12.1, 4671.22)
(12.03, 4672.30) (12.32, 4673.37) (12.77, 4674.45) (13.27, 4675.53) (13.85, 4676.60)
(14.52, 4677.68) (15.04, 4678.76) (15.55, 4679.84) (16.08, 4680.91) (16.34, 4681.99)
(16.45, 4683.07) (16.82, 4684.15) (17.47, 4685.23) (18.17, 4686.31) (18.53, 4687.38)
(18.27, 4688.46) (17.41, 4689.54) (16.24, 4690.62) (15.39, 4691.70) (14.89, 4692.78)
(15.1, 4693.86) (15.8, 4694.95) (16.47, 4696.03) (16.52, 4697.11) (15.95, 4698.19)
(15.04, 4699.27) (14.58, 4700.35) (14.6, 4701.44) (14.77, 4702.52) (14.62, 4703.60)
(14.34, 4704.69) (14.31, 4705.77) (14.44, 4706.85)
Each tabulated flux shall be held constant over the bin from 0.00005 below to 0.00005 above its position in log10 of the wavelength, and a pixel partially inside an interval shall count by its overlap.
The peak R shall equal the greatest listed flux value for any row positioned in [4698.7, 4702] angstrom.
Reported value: 15.04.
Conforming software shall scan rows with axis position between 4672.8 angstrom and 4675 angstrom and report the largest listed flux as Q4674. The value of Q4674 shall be 12.77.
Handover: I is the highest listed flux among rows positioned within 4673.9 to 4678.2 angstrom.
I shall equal 14.52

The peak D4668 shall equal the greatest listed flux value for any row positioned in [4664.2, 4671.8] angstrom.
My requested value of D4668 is 15.48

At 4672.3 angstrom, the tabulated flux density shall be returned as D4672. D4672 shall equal 12.03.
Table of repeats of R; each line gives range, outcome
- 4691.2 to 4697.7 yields 16.52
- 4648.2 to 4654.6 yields 16.77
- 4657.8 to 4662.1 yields 18.73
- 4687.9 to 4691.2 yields 18.27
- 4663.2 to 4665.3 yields 15.59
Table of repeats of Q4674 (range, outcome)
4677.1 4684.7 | 16.82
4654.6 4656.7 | 17.65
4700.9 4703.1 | 14.77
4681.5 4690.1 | 18.53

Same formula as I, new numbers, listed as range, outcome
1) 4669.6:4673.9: 12.9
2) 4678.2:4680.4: 15.55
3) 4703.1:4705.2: 14.62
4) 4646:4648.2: 16.17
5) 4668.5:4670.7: 14.04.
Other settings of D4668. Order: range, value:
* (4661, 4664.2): 16.49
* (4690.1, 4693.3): 16.24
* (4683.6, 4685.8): 17.47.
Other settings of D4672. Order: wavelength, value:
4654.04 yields 14.89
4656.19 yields 17.65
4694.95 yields 15.8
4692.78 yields 14.89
